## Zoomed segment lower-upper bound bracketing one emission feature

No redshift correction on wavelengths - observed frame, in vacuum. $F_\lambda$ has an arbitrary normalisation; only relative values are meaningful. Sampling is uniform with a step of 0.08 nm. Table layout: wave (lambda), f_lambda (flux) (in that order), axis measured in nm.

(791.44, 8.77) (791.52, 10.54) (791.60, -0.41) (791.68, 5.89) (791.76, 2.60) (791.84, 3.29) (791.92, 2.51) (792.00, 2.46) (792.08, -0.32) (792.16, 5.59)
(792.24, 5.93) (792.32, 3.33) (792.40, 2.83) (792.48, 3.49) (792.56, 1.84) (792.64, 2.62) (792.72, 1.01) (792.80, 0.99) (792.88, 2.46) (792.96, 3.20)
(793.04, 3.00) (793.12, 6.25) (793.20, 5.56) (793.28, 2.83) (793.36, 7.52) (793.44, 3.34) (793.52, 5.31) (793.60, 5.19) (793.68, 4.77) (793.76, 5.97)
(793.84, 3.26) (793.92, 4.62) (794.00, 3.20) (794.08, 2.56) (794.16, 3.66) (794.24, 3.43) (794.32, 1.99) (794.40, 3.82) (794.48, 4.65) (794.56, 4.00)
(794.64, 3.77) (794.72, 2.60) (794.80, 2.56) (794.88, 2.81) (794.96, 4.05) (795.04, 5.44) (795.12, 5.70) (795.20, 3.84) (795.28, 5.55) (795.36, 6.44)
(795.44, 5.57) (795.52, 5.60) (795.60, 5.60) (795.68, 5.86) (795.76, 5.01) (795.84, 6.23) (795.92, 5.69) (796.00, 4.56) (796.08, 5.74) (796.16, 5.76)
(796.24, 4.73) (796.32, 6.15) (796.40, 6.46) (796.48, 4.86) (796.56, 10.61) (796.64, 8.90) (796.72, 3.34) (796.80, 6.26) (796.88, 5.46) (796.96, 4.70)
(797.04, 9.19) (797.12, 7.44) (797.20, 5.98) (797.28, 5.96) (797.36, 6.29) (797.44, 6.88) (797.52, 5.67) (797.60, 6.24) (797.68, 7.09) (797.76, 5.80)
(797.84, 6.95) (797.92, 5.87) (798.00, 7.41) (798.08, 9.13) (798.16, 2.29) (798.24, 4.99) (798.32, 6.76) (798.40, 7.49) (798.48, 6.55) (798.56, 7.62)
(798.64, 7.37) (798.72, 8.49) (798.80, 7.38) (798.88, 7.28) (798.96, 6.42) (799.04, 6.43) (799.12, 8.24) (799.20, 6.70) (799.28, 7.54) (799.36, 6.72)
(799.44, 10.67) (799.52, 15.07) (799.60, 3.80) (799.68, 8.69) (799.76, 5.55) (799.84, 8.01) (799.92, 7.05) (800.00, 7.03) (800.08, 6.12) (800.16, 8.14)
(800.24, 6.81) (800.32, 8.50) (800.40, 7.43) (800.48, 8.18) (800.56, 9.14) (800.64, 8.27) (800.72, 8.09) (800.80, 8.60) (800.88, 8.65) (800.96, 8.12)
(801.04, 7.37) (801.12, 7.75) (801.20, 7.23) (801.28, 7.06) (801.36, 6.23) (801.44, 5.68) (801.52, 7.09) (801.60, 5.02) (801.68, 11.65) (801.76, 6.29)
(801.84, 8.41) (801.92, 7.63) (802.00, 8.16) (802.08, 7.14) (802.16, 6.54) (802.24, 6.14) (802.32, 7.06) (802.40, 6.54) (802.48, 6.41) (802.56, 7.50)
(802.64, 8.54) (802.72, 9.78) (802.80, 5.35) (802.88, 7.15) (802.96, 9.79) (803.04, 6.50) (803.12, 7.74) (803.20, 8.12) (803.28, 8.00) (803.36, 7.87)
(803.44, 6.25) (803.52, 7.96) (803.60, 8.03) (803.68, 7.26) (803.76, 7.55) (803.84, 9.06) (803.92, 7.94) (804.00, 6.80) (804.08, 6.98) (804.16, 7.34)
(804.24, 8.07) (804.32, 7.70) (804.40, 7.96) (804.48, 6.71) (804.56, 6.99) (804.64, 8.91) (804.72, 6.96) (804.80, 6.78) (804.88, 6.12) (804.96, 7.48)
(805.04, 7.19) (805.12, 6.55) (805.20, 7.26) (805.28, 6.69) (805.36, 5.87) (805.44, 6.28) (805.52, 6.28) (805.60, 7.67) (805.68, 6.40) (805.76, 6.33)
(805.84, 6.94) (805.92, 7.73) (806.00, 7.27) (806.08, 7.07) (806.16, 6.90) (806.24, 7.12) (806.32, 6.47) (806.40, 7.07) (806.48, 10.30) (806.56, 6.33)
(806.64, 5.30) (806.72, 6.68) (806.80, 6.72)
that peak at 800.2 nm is Mg II 2798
